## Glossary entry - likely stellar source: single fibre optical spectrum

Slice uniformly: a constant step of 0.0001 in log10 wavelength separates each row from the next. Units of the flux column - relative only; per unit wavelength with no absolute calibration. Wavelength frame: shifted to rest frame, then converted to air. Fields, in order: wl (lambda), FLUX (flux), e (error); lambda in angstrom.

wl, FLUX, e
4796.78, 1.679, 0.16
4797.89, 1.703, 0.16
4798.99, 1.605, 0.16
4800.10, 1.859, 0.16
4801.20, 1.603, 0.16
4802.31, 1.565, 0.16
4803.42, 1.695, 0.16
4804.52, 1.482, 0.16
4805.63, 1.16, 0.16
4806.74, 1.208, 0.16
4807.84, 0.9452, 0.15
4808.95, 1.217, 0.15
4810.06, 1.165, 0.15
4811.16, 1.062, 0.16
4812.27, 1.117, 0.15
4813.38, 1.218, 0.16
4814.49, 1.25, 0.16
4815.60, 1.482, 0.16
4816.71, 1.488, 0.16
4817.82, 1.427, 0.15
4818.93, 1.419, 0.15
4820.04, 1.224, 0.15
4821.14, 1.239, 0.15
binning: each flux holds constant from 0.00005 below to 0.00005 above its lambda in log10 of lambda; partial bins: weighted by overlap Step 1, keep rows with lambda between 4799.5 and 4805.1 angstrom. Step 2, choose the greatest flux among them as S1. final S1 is 1.859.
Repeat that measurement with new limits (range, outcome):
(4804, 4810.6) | 1.482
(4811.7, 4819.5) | 1.488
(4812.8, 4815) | 1.25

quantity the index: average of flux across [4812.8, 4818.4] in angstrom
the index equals 1.37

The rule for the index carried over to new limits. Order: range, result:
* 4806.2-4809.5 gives 1.12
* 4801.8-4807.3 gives 1.42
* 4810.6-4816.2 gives 1.23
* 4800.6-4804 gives 1.62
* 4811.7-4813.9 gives 1.16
